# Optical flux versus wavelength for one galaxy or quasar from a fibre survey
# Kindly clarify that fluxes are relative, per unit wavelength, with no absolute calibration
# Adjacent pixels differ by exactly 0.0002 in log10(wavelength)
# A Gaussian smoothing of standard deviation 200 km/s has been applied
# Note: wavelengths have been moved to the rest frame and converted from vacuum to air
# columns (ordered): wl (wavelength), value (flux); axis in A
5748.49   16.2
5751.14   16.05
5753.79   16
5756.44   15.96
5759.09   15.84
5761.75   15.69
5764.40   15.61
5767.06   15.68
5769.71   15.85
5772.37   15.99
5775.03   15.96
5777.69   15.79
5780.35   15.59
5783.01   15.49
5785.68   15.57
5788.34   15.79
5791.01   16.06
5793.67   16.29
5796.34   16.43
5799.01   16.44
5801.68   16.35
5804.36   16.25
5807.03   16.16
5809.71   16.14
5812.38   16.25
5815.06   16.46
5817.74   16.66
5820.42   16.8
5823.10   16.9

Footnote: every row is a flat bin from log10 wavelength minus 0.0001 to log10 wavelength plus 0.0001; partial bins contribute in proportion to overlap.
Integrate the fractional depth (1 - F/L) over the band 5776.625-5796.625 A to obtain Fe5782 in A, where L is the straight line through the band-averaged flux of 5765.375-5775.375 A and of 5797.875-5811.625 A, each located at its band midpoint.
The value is 0.2 A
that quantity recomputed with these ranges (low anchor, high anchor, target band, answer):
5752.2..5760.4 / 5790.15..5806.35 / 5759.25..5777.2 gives 0.27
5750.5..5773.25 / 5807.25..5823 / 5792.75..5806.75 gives -0.04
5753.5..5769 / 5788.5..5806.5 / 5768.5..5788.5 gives 0.33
